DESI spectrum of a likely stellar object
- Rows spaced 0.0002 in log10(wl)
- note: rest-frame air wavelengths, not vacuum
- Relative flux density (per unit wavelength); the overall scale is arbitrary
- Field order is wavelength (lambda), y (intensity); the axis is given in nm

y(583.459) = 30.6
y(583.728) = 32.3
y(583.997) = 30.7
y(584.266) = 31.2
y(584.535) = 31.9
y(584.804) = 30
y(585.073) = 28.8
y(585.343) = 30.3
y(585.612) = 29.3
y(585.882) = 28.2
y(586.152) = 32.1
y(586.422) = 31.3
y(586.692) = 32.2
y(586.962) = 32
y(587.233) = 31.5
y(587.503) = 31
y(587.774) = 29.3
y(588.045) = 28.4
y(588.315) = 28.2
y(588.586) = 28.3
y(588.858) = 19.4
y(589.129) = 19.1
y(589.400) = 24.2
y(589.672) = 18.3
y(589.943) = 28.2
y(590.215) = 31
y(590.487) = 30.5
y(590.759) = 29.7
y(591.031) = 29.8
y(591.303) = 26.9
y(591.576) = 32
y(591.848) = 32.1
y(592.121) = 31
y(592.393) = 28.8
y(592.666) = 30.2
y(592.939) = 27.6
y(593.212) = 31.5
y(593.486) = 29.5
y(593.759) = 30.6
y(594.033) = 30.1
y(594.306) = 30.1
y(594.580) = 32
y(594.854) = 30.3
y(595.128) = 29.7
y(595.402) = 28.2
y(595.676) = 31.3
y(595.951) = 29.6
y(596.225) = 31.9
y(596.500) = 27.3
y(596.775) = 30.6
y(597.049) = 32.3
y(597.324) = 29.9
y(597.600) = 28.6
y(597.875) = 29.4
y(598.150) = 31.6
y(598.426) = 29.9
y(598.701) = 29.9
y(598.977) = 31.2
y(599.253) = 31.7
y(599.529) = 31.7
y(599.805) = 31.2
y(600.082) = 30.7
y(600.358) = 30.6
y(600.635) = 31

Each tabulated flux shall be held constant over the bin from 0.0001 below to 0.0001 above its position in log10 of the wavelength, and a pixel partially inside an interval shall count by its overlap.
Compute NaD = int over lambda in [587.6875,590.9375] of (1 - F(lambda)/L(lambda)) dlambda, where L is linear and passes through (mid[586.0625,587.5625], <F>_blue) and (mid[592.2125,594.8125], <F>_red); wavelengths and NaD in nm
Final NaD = 0.51 nm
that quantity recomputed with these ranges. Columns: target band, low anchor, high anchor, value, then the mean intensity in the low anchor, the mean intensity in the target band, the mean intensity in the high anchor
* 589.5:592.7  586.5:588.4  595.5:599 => 0.15 nm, 30.5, 29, 30.2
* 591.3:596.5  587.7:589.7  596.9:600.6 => -0.47 nm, 24.6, 30.2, 30.7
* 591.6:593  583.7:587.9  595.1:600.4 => 0.01 nm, 30.7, 30.2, 30.4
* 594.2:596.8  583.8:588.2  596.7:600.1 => 0.05 nm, 30.5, 30.1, 30.7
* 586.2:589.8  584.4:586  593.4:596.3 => 0.31 nm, 29.8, 27.3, 30.3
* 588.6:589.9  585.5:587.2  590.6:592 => 0.38 nm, 30.9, 21.6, 30.1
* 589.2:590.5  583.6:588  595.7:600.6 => 0.21 nm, 30.7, 25.7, 30.5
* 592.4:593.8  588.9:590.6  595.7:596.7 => -0.12 nm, 24.8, 29.7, 29.8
